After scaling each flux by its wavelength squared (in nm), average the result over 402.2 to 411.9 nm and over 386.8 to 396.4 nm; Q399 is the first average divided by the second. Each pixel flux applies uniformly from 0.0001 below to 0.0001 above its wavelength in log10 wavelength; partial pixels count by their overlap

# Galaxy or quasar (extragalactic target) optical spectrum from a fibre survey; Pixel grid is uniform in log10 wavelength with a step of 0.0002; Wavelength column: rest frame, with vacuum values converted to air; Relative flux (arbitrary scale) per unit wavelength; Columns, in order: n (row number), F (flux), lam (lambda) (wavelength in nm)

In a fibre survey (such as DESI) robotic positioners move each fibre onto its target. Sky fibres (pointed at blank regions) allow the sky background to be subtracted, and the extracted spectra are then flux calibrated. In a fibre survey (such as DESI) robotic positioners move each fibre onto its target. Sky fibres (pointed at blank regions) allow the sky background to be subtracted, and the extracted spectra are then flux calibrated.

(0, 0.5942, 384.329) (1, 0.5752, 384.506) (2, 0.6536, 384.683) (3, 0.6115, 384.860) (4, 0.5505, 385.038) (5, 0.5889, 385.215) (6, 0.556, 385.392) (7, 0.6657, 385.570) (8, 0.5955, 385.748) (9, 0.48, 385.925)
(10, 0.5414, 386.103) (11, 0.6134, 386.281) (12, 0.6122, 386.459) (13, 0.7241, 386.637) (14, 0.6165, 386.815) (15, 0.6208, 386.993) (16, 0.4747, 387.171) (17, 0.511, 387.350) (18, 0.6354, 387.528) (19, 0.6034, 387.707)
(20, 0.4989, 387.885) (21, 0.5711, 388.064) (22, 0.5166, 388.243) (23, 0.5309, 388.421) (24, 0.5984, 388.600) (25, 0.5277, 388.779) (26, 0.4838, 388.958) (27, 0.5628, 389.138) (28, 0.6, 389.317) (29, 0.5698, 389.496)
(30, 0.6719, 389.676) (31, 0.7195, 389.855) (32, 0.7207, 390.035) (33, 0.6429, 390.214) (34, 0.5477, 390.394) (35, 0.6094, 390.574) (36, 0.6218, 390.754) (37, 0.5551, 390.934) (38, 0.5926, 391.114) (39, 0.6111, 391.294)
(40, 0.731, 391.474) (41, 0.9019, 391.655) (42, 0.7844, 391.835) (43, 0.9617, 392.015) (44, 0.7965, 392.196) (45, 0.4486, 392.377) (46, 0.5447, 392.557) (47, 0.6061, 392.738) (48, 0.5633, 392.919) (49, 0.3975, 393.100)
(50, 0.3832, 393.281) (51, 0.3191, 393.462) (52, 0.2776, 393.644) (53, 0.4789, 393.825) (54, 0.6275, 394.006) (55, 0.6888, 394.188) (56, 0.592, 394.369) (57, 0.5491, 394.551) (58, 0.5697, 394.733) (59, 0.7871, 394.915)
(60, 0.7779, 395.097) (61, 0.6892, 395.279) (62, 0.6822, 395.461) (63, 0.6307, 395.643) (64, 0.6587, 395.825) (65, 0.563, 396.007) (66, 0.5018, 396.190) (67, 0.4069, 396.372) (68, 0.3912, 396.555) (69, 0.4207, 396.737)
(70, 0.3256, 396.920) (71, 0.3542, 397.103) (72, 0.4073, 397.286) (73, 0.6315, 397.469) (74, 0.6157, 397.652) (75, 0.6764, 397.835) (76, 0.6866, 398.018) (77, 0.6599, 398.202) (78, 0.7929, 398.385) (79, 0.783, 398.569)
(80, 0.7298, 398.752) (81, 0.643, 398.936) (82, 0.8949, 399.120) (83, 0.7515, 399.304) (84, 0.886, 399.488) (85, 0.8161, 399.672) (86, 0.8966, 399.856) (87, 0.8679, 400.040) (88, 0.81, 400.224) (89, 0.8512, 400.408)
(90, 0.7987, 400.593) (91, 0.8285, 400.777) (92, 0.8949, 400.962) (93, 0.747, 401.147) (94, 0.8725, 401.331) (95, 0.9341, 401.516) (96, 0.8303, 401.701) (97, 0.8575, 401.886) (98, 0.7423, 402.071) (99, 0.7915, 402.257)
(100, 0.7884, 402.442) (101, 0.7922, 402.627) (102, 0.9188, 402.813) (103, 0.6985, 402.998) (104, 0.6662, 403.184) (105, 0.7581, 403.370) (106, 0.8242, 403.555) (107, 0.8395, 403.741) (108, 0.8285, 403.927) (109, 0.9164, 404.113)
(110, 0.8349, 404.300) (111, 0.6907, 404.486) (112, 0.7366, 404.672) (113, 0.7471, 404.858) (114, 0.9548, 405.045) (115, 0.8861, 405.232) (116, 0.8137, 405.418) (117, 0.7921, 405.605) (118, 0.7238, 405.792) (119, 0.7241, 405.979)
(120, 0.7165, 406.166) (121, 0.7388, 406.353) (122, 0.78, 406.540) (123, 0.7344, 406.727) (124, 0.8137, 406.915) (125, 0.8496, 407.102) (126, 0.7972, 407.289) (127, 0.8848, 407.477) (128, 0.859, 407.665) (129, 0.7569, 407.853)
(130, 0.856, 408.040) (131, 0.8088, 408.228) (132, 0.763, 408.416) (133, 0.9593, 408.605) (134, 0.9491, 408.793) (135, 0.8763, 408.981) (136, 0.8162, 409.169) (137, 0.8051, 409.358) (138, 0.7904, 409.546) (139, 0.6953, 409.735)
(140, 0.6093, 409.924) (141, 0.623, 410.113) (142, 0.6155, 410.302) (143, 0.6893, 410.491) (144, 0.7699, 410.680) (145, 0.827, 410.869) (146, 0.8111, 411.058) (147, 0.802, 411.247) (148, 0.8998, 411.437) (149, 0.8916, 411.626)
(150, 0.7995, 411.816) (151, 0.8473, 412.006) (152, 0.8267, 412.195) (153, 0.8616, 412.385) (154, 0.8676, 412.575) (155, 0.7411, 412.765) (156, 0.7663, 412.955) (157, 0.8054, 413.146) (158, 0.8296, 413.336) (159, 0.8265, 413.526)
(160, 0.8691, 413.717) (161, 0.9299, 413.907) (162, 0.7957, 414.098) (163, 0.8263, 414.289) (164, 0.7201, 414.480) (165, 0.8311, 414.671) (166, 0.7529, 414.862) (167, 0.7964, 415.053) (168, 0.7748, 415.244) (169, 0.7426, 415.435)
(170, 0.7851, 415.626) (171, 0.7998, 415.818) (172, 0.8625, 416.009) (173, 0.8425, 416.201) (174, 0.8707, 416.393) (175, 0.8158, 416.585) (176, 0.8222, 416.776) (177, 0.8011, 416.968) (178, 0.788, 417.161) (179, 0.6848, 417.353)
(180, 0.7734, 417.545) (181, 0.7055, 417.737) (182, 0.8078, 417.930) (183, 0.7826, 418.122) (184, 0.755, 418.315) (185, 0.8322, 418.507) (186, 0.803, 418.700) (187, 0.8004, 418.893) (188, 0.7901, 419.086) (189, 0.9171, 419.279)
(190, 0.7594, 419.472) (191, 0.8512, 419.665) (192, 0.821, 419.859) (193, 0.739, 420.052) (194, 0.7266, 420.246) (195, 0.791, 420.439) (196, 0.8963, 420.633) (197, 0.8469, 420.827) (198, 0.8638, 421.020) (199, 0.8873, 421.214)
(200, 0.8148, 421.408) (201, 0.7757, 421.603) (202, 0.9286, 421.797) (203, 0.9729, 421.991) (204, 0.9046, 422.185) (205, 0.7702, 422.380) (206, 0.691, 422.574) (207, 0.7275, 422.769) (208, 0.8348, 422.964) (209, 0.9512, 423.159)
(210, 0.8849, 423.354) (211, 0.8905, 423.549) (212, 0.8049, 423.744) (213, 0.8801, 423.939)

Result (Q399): 1.4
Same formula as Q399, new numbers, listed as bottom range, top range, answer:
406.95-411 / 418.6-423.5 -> 1.11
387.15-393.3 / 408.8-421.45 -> 1.49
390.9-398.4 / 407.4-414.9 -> 1.50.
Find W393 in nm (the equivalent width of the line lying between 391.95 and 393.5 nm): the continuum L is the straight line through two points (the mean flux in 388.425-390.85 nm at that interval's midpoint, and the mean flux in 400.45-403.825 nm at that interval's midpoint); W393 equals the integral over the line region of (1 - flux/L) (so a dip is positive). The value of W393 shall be 0.221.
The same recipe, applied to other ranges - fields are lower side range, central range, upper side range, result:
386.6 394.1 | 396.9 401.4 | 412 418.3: -0.46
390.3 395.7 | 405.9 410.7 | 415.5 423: -0.35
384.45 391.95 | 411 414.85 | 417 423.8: -0.29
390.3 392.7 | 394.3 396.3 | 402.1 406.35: 0.20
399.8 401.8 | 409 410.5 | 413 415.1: 0.20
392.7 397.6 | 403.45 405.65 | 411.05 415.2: -0.45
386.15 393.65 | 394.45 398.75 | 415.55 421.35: 0.35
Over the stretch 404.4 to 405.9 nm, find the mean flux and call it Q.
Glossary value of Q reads 0.793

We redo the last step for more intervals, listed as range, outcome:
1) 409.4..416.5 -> 0.795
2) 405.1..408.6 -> 0.8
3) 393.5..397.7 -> 0.545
